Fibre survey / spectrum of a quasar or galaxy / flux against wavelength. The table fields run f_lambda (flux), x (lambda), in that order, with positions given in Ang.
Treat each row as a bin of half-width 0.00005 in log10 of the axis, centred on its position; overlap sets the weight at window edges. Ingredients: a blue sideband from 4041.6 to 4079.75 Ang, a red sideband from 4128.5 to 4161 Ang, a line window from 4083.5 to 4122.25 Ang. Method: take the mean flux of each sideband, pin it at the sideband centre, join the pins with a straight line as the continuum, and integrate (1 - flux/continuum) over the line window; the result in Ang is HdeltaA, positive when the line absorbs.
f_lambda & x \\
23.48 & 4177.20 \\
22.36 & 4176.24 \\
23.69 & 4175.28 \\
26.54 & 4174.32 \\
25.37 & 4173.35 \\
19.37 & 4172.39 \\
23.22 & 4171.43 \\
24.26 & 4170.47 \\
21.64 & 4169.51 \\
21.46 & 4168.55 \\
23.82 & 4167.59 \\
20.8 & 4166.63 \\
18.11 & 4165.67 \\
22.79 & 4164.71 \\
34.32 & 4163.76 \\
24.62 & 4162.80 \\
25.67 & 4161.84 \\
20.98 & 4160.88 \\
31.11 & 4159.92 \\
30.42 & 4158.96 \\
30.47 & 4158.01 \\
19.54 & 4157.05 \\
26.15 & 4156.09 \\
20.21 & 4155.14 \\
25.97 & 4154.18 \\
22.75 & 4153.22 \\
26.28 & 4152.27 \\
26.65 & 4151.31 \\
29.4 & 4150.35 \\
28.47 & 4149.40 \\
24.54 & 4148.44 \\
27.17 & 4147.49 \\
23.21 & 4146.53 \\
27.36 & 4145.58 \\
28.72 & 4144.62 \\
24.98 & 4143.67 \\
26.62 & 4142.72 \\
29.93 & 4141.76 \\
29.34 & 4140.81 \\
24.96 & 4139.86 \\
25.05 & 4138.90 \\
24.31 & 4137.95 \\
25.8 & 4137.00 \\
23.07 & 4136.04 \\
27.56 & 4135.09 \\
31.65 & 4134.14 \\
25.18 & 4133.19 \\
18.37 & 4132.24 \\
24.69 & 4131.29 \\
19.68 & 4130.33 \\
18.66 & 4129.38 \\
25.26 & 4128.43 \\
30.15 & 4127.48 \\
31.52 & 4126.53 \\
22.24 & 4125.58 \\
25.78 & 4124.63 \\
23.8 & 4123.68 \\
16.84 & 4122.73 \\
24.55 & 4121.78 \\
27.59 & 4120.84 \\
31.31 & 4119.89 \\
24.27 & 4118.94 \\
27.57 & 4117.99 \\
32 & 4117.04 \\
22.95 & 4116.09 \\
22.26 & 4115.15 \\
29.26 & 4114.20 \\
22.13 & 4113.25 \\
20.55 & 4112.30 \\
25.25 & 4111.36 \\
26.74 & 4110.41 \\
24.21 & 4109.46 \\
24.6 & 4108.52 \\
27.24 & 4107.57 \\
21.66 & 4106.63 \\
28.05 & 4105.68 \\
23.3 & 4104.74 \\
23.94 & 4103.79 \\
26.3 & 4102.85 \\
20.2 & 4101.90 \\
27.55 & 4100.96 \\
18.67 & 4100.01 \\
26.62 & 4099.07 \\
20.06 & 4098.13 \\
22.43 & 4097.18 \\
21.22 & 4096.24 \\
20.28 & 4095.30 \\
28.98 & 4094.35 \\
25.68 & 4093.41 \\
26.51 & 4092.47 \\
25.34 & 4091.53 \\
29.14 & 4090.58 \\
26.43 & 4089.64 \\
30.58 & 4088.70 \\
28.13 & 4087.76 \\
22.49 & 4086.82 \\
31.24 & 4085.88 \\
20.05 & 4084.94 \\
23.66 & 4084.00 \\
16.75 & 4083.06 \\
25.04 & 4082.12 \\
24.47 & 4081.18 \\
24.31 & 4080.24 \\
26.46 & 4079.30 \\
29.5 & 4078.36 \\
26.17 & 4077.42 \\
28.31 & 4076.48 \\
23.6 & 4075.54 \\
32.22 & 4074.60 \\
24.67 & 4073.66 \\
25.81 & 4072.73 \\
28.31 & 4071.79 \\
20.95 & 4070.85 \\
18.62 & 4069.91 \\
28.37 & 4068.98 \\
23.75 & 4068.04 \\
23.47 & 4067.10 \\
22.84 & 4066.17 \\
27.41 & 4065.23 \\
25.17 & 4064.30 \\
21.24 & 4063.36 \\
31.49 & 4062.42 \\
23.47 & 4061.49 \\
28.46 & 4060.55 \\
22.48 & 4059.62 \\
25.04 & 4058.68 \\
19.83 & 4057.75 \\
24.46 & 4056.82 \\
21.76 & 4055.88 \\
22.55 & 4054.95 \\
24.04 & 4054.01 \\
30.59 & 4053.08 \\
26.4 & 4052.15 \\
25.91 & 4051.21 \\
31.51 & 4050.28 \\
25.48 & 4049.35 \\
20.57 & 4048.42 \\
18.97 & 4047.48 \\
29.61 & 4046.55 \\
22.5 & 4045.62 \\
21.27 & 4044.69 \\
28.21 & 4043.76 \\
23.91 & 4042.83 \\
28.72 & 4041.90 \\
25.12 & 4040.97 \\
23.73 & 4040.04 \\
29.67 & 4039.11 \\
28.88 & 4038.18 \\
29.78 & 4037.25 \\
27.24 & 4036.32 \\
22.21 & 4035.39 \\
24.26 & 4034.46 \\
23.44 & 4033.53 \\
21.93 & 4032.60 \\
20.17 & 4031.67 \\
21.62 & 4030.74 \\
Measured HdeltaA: 0.4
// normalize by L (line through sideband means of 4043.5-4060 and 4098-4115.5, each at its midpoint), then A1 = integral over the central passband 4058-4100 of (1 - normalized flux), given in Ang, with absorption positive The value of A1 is -1.2 Ang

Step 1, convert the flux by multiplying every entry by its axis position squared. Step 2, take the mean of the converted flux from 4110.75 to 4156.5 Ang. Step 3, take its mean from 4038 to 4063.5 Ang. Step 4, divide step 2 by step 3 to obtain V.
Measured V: 1.1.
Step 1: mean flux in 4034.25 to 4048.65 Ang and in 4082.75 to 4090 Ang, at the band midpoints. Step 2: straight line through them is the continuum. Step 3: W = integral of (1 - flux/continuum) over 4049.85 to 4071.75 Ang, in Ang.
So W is 0.4 Ang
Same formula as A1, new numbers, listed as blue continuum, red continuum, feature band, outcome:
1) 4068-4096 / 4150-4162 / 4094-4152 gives 1.2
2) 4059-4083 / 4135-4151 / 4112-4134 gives 1.2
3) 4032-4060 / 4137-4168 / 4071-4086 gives -0.1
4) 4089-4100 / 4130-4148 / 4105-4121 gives -0.4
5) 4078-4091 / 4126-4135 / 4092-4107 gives 0.9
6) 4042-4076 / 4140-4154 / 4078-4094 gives -0.1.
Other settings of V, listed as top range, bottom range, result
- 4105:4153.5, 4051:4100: 1.05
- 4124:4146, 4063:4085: 1.07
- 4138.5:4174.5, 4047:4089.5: 1.05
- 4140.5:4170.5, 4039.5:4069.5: 1.08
